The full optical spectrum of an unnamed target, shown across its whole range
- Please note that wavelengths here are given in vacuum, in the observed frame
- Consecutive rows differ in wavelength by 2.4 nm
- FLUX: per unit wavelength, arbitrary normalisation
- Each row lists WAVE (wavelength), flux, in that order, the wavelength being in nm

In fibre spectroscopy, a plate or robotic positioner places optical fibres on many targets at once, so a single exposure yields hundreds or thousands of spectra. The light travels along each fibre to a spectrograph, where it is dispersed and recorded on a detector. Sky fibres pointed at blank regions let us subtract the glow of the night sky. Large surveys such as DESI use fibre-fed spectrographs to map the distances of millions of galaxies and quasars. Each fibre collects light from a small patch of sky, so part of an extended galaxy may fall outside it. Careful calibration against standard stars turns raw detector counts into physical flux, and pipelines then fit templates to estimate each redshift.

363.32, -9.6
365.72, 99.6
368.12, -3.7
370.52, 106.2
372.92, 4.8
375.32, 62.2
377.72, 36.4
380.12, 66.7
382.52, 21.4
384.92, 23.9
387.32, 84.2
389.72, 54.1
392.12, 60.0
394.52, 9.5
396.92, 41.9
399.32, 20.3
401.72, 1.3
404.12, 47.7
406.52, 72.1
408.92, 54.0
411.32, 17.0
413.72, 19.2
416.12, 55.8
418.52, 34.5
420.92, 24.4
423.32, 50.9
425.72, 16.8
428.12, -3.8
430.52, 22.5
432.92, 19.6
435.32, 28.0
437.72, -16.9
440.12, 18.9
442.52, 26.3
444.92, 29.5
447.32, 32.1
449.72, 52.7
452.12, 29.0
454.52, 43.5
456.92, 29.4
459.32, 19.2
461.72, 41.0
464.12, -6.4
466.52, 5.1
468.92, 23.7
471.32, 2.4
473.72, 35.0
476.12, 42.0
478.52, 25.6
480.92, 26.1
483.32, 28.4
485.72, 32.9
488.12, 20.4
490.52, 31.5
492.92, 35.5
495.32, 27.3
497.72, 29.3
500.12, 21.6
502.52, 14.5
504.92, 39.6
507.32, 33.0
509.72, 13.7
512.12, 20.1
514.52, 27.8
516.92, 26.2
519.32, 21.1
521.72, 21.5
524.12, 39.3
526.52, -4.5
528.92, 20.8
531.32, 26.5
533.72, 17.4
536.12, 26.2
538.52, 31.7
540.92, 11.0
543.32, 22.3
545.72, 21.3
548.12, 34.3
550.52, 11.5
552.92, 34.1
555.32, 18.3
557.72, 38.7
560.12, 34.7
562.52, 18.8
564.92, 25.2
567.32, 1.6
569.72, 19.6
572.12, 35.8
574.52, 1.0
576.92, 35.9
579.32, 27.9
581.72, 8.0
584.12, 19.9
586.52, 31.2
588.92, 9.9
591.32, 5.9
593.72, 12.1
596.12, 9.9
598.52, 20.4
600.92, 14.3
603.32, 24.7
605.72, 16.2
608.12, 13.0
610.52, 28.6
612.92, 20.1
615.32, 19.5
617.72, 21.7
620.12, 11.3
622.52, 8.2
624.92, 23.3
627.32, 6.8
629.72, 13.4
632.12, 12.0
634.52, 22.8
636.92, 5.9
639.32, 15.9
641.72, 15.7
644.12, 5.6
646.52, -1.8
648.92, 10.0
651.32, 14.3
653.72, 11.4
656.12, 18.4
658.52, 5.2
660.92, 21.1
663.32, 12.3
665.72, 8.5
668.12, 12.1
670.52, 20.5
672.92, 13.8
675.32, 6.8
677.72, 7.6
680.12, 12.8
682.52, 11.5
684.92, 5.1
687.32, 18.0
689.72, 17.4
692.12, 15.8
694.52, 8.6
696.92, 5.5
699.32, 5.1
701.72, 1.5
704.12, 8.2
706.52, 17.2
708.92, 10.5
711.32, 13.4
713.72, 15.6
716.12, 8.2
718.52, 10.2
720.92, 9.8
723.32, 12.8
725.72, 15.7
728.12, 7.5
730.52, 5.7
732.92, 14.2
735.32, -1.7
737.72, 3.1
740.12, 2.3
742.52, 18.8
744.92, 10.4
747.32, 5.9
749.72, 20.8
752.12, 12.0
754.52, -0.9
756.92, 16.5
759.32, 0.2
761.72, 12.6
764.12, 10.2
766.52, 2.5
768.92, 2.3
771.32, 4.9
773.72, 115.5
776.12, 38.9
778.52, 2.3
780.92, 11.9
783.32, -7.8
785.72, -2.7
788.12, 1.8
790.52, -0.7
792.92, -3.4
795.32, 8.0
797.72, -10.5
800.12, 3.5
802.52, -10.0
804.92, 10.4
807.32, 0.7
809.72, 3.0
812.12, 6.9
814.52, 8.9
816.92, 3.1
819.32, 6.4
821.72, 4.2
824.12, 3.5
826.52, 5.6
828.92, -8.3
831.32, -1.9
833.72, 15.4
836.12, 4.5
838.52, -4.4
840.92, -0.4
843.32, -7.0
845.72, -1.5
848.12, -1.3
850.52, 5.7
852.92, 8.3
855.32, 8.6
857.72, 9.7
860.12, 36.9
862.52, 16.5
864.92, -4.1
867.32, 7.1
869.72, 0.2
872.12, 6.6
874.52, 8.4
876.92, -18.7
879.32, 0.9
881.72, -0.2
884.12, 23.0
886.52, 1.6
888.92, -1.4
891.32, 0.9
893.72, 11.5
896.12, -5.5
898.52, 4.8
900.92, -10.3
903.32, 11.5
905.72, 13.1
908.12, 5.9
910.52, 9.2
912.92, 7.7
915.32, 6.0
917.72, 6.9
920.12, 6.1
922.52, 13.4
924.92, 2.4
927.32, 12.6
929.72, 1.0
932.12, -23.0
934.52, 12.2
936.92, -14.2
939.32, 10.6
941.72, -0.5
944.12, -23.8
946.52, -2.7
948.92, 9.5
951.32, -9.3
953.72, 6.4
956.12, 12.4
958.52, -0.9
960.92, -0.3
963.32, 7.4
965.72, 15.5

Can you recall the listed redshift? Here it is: 1.309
